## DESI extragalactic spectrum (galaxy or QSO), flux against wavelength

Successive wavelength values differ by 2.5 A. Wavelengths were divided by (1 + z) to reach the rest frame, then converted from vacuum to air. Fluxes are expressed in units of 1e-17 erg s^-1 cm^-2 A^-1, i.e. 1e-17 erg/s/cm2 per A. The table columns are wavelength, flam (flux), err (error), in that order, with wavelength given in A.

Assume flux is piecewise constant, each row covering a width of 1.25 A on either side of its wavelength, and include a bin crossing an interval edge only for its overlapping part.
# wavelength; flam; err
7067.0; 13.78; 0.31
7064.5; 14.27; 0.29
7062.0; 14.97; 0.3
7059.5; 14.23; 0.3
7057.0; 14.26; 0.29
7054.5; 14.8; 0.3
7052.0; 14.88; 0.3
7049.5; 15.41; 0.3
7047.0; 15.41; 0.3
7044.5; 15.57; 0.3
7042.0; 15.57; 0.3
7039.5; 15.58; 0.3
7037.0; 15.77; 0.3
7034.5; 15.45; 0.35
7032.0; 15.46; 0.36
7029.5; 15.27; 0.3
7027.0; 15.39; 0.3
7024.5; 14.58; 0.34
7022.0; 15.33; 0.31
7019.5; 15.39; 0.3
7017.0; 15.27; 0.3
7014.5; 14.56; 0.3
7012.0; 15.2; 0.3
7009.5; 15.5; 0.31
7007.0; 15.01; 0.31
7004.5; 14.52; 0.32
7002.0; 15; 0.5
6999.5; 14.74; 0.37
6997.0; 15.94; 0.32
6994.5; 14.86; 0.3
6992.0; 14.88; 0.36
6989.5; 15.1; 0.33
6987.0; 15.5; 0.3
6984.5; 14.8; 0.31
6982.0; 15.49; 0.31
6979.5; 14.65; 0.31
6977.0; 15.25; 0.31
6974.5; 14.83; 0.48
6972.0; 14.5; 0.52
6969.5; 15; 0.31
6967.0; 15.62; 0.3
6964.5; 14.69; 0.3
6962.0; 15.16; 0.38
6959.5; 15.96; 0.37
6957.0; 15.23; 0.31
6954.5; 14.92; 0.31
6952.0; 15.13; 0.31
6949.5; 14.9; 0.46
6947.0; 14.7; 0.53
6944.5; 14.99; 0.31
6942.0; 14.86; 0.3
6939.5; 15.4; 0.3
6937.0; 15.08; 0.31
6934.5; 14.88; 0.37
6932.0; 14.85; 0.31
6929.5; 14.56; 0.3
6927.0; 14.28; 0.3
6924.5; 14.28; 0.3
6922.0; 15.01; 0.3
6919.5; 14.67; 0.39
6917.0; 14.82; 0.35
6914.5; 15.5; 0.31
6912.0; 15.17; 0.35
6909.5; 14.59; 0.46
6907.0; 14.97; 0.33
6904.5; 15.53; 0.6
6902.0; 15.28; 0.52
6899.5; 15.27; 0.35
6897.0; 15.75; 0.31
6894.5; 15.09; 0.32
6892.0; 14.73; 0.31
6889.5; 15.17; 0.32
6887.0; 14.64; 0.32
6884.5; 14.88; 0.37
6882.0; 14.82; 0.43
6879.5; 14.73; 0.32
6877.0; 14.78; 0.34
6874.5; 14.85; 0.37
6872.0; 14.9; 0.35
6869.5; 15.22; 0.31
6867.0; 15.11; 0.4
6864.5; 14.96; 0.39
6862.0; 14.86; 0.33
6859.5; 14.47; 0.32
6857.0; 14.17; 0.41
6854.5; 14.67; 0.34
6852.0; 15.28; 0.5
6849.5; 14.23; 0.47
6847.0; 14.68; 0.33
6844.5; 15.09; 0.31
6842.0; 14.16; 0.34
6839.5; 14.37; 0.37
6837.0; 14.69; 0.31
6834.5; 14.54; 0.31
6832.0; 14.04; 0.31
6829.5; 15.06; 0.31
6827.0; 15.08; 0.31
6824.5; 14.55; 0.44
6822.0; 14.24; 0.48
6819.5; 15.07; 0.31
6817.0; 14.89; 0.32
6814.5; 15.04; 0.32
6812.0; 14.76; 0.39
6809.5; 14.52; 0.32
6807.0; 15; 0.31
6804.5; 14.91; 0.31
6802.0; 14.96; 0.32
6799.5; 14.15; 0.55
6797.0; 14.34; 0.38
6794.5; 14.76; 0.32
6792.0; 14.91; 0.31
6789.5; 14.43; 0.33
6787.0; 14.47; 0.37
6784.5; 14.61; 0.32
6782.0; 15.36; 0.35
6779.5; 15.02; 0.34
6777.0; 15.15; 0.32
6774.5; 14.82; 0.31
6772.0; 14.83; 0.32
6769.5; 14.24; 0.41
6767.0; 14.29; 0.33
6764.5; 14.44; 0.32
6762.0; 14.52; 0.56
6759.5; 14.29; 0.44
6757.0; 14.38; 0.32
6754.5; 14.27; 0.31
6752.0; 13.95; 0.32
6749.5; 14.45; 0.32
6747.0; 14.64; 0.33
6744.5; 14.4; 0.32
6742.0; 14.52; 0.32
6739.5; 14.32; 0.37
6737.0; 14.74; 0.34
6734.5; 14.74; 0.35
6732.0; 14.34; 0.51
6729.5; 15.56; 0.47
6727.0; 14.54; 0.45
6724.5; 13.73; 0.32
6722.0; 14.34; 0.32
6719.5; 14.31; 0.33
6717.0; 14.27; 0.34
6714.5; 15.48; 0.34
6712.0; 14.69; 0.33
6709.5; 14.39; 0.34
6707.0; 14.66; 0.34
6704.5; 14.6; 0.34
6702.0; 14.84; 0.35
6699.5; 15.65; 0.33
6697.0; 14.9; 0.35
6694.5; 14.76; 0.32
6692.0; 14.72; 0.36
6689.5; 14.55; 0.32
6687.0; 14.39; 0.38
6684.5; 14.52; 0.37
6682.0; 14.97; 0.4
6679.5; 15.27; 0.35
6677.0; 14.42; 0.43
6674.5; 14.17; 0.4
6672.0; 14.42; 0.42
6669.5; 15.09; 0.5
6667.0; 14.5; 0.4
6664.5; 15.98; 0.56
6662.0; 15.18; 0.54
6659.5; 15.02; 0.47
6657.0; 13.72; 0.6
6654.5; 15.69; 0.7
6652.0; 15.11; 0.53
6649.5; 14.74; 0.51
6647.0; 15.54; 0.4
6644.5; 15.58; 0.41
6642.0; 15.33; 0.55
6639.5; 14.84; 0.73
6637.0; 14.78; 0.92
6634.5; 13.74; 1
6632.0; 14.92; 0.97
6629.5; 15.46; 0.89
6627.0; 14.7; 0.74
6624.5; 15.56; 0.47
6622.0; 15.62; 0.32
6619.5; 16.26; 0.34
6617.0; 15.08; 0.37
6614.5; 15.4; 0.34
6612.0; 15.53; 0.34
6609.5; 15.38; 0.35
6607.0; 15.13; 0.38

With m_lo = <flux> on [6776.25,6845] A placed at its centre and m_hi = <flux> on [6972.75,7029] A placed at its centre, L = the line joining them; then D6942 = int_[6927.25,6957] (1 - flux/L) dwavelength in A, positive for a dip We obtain 0.1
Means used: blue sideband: 14.7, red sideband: 15.1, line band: 14.9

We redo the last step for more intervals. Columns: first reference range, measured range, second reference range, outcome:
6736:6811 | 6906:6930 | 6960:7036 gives 0.21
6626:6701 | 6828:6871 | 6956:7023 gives 0.94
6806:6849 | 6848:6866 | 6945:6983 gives 0.12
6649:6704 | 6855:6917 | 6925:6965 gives -0.12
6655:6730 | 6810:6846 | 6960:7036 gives 0.51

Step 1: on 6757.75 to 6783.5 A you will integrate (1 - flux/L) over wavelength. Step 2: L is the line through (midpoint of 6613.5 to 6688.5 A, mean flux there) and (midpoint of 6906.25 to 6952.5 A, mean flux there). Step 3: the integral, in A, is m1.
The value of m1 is 0.4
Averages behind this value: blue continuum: 15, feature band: 14.7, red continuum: 14.9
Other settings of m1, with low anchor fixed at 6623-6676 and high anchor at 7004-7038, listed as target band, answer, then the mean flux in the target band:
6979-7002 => 0.1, 15.1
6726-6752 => 0.7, 14.6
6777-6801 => 0.6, 14.7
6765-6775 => 0.3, 14.5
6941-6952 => 0.2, 14.9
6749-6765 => 0.8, 14.3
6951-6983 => 0.1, 15.1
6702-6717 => 0.3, 14.7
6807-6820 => 0.2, 14.9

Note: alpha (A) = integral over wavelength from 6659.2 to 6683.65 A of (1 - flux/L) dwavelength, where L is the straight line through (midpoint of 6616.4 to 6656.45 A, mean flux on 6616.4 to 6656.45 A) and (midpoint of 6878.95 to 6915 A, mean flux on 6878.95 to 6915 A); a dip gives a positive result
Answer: 0.4 A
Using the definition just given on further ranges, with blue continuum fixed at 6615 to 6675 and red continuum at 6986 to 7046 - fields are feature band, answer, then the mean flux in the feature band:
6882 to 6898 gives 0.2 A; 15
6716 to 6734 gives 0.8 A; 14.5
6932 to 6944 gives 0.1 A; 15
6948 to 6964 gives 0.0 A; 15.2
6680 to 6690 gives 0.3 A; 14.7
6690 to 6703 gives 0.1 A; 15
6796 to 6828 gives 0.9 A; 14.7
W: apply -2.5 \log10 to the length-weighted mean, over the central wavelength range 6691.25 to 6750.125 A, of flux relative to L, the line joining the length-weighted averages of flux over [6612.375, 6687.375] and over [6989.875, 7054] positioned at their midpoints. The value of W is 0.029 mag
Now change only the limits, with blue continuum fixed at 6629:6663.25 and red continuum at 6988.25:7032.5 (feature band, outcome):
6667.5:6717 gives 0.02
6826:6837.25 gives 0.03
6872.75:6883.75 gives 0.02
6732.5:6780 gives 0.04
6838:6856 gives 0.03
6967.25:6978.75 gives 0.01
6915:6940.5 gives 0.02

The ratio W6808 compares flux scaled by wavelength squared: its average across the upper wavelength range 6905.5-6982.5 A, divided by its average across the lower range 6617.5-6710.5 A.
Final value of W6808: 1.09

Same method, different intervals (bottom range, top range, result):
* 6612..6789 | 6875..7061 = 1.10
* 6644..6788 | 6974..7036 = 1.12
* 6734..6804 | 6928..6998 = 1.09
